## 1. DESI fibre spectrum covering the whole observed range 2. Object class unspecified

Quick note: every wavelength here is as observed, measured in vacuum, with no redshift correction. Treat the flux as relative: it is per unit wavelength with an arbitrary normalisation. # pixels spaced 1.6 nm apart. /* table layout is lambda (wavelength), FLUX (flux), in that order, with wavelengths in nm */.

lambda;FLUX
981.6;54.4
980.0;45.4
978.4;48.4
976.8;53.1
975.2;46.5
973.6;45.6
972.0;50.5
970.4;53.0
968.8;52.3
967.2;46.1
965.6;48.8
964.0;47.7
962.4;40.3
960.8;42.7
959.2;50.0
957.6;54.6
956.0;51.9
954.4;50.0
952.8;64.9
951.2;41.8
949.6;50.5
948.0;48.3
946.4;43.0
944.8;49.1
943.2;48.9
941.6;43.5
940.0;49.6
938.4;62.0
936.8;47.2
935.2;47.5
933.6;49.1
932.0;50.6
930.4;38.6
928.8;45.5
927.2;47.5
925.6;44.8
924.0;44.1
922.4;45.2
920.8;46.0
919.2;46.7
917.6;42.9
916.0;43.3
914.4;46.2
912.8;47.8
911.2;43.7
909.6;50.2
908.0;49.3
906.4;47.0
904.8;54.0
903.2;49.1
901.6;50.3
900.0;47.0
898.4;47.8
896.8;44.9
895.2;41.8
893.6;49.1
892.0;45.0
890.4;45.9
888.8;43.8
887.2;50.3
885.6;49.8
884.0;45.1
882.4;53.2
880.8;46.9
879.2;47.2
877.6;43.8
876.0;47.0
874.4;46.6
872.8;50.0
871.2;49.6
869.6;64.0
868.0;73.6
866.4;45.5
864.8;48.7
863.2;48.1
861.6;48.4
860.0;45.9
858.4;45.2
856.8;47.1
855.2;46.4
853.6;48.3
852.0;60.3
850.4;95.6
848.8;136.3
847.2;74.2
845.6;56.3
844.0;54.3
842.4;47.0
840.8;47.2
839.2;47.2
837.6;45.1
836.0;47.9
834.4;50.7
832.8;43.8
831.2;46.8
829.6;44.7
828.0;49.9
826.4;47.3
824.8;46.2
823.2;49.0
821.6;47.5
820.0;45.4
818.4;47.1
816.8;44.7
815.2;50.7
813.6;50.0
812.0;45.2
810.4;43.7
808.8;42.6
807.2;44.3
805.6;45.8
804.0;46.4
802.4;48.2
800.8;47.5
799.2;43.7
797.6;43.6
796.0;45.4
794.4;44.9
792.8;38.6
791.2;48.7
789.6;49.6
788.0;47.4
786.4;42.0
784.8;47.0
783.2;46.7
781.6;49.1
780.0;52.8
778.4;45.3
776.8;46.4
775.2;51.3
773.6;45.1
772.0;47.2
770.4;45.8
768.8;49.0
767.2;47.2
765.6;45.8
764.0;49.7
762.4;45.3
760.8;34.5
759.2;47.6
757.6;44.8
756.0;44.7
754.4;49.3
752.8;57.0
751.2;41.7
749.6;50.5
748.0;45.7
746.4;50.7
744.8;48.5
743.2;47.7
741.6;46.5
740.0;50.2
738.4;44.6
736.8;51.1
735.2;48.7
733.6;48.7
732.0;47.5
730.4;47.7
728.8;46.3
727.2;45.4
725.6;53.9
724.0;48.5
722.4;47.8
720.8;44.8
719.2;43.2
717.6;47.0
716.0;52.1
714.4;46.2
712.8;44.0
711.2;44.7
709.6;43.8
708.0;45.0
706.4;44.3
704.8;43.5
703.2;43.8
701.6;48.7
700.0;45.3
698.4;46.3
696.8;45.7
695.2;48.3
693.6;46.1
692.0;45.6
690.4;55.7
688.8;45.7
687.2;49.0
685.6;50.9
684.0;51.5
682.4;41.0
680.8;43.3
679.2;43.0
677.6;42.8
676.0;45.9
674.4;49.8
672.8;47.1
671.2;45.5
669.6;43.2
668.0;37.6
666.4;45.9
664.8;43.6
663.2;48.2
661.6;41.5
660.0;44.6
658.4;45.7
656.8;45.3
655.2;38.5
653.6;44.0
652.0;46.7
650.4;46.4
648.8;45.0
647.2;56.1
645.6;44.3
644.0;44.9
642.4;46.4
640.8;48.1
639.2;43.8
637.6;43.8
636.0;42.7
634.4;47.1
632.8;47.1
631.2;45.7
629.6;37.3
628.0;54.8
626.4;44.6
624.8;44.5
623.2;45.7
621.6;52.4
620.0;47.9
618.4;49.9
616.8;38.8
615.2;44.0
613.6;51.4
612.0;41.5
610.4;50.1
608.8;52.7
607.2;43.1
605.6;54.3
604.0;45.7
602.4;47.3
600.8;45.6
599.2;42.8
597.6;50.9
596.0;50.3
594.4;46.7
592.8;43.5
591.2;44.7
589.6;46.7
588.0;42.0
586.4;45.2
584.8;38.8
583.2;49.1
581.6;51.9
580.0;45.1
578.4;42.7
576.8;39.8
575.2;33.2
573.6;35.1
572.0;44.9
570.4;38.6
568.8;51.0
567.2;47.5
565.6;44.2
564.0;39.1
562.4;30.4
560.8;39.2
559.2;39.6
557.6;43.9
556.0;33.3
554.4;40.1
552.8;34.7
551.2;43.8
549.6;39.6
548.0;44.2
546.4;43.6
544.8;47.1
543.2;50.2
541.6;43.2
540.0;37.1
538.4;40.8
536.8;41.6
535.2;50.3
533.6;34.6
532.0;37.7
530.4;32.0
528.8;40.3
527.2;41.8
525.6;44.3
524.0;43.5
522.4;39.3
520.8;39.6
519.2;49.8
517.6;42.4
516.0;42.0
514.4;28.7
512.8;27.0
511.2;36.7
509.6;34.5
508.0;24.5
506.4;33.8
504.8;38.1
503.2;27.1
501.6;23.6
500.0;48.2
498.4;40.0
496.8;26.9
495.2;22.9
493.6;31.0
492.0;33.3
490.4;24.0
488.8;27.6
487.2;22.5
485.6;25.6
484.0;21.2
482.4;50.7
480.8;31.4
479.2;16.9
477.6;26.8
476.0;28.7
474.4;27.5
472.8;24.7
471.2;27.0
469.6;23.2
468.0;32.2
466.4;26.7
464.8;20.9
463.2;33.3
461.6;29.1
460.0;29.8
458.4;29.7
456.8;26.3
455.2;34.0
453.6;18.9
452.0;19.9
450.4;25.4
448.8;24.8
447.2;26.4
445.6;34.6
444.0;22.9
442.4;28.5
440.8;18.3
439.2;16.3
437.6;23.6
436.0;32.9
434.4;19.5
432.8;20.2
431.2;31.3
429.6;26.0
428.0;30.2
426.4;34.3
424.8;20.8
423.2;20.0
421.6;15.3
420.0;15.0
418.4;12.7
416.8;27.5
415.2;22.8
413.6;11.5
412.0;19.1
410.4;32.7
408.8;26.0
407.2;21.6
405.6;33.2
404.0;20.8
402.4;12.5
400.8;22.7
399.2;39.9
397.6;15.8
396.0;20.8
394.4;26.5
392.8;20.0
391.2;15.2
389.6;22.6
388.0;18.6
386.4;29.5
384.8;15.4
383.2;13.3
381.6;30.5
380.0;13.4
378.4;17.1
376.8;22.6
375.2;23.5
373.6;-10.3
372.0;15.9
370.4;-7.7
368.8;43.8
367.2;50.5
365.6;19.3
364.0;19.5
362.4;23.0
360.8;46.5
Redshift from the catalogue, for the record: 0.29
